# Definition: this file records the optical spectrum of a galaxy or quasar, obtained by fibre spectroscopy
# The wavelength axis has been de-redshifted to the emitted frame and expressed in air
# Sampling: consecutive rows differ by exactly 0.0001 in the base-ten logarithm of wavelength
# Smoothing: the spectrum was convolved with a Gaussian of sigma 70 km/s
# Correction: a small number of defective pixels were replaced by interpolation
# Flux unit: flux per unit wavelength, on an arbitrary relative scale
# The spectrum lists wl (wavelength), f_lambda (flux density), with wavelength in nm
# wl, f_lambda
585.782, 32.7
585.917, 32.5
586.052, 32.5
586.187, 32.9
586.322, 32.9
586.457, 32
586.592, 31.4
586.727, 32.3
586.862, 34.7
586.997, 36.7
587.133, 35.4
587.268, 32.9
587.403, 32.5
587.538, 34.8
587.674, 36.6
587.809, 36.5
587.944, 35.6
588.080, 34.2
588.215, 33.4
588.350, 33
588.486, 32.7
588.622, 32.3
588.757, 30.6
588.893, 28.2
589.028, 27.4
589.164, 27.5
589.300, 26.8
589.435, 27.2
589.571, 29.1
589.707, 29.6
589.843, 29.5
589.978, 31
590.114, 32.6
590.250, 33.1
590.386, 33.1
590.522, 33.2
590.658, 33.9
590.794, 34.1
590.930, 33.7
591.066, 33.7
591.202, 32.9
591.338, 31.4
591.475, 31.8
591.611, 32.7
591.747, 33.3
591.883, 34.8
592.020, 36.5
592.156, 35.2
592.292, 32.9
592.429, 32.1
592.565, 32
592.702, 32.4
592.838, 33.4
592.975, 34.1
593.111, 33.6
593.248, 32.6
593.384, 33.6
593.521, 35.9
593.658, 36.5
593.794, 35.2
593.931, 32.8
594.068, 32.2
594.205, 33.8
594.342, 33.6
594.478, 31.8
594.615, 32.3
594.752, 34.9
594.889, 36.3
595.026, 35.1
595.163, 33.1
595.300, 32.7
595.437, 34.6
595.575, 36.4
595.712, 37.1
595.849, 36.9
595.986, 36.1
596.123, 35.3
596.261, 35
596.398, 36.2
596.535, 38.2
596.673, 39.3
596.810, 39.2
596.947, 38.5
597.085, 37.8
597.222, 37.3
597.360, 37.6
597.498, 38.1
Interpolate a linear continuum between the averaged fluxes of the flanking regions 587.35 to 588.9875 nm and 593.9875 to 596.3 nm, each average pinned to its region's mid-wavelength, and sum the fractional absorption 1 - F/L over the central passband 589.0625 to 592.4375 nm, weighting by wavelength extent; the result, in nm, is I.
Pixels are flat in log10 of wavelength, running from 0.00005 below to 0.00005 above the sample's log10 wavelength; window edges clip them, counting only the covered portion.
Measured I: 0.17 nm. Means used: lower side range 33.3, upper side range 34.5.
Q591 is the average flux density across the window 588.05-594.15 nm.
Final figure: 32.4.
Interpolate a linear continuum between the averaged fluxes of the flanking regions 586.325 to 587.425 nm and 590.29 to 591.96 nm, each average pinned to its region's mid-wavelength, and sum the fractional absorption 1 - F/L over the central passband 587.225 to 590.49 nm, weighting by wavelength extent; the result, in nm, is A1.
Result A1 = 0.17 nm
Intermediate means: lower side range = 33.5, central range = 31.7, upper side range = 33.2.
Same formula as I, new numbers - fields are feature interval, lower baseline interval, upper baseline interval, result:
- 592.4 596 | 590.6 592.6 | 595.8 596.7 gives 0.11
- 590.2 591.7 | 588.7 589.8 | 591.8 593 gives -0.09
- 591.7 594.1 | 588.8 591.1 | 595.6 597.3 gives -0.01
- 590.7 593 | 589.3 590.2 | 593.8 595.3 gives -0.14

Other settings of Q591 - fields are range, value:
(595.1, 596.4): 35.3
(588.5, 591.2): 31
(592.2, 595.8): 33.9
